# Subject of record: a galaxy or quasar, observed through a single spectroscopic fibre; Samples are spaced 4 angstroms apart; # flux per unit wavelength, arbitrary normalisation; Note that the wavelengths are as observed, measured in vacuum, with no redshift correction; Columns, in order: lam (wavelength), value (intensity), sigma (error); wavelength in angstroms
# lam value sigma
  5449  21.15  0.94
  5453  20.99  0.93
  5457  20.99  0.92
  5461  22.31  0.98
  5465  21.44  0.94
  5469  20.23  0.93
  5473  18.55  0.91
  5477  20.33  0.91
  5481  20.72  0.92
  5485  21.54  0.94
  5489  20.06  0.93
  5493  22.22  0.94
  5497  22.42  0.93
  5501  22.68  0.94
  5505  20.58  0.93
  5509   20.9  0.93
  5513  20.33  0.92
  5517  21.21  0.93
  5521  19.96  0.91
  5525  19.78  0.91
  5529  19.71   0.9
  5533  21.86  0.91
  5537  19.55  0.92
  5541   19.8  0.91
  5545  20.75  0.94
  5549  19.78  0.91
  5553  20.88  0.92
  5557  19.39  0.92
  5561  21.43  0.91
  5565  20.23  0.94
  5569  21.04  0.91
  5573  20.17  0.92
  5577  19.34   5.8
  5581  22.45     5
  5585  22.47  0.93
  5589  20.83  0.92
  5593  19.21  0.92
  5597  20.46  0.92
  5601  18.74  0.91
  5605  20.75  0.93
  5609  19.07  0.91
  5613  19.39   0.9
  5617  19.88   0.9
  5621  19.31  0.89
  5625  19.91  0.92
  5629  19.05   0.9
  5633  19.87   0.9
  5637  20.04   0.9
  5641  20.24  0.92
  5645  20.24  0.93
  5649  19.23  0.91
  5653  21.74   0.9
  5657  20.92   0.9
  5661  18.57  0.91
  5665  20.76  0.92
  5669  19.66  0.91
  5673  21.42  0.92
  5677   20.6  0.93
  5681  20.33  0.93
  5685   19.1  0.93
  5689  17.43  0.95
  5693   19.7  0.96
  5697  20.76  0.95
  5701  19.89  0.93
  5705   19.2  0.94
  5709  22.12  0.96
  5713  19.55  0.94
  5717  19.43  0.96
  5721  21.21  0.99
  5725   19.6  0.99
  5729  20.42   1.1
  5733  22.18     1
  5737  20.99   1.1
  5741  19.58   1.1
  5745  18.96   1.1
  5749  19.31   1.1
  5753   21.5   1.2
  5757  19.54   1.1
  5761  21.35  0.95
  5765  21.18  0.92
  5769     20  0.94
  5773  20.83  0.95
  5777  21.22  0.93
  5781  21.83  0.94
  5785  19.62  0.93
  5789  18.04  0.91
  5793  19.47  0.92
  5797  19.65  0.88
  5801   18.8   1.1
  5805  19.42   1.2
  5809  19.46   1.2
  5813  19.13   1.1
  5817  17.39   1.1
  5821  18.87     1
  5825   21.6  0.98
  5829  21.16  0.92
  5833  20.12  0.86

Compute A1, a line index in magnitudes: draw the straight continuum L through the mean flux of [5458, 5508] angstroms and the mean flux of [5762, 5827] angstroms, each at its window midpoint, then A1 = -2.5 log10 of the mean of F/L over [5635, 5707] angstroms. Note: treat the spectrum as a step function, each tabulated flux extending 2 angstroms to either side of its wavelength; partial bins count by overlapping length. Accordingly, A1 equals 0.02 mag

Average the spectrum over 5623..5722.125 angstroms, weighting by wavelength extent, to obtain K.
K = 20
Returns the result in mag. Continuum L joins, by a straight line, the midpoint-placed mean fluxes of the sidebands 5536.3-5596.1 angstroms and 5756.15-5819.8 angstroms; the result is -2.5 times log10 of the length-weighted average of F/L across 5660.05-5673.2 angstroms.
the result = 0.01 mag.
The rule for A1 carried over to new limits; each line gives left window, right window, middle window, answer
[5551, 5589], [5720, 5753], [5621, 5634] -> 0.060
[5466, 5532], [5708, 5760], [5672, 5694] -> 0.039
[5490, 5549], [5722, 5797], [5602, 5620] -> 0.049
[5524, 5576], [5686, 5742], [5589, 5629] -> 0.032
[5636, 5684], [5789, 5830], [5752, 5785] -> -0.065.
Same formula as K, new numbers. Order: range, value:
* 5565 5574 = 20.6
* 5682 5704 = 19.4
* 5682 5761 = 20.1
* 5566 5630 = 20.1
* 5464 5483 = 20.2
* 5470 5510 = 21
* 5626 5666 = 20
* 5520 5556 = 20.2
